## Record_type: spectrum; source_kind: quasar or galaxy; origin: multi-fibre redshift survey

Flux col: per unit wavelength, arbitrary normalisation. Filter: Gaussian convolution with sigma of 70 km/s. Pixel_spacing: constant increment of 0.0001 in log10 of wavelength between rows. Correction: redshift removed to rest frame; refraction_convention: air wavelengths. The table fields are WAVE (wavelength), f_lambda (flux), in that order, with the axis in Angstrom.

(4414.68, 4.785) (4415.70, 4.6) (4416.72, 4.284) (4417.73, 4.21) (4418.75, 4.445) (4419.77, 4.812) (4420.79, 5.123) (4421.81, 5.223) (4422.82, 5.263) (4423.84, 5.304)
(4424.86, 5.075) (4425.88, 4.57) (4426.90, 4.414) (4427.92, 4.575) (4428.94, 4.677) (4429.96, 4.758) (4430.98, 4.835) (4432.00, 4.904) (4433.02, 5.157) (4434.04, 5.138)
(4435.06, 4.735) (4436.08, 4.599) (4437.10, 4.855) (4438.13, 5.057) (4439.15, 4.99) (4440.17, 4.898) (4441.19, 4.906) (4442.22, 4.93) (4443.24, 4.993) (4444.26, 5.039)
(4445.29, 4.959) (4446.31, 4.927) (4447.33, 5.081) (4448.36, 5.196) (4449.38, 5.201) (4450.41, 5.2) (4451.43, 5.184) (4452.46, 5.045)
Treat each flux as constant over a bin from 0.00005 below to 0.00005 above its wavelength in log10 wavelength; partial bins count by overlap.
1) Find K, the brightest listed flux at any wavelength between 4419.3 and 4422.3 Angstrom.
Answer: 5.223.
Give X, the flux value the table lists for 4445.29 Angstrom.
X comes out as 4.959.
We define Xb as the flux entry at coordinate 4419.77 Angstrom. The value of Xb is 4.812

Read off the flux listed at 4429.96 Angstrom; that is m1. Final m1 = 4.758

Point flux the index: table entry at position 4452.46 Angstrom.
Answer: 5.045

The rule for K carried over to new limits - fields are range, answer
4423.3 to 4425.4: 5.304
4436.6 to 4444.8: 5.057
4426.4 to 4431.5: 4.835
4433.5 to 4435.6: 5.138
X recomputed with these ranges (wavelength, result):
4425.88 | 4.57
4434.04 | 5.138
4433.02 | 5.157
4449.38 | 5.201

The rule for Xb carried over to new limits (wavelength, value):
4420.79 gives 5.123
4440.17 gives 4.898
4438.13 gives 5.057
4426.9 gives 4.414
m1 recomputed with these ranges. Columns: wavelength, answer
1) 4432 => 4.904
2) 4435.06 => 4.735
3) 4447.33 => 5.081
